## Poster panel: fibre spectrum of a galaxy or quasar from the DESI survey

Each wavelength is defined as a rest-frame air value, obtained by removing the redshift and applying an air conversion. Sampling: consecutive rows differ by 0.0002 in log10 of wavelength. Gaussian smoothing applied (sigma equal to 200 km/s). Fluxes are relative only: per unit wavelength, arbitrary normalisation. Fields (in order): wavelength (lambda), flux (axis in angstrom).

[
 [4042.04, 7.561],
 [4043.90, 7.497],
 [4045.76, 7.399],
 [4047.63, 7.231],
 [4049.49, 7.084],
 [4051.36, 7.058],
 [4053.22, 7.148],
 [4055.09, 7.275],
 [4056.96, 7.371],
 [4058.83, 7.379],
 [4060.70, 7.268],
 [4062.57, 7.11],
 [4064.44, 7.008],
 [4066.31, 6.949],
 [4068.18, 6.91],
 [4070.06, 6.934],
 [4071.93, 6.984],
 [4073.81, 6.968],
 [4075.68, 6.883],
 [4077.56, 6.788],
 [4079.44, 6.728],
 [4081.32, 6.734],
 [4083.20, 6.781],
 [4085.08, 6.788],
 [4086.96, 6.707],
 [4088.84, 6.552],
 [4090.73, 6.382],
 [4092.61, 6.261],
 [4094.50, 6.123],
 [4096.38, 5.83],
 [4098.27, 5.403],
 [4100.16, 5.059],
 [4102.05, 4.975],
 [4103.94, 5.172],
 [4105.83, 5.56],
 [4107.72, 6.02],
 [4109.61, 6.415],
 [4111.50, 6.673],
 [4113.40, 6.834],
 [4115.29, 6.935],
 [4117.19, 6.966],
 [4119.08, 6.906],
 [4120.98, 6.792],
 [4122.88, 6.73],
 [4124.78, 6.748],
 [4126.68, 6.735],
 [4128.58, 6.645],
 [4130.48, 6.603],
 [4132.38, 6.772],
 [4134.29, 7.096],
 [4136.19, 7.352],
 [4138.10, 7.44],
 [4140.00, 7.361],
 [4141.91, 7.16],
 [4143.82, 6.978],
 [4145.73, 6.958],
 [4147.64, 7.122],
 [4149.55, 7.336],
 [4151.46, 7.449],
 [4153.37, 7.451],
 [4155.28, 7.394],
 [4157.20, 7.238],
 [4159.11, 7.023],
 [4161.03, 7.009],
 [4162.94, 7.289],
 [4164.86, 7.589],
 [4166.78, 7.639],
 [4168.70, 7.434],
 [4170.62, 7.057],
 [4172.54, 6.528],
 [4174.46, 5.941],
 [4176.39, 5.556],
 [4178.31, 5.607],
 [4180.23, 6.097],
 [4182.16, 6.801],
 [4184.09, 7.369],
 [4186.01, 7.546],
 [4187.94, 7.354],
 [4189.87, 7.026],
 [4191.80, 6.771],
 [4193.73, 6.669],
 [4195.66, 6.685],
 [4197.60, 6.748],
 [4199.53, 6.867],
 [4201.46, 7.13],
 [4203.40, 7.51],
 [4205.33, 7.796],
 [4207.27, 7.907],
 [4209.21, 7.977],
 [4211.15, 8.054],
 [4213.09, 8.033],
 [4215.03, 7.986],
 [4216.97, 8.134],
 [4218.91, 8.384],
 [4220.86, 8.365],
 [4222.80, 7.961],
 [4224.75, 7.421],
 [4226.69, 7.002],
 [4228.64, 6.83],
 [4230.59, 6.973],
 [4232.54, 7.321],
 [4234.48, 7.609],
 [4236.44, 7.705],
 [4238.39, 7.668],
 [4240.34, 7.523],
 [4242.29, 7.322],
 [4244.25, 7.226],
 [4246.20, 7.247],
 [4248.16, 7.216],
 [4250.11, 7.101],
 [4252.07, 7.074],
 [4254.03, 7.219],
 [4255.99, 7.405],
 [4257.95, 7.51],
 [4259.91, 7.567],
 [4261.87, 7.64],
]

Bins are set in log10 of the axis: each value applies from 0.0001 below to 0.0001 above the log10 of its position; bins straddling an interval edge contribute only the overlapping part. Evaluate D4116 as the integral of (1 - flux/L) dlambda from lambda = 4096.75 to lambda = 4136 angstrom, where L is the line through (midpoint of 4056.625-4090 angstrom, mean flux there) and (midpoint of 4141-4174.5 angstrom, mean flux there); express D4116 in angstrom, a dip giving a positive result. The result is 3.84 angstrom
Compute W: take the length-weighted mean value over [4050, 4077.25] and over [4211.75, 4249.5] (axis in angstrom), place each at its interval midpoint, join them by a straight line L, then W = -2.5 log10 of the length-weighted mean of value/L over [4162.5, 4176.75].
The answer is 0.073 mag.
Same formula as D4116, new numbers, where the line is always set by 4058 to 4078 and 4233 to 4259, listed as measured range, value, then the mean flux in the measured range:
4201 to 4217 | -1.2 angstrom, 7.84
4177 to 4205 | 1.5 angstrom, 6.88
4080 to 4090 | 0.5 angstrom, 6.7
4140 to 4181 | 1.4 angstrom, 6.96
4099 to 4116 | 2.8 angstrom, 5.94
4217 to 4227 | -0.8 angstrom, 7.91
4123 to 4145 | 0.5 angstrom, 6.98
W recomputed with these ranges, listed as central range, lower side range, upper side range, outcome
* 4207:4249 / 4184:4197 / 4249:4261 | -0.06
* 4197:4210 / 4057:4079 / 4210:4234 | 0.03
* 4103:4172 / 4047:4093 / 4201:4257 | 0.04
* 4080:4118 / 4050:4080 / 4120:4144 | 0.13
